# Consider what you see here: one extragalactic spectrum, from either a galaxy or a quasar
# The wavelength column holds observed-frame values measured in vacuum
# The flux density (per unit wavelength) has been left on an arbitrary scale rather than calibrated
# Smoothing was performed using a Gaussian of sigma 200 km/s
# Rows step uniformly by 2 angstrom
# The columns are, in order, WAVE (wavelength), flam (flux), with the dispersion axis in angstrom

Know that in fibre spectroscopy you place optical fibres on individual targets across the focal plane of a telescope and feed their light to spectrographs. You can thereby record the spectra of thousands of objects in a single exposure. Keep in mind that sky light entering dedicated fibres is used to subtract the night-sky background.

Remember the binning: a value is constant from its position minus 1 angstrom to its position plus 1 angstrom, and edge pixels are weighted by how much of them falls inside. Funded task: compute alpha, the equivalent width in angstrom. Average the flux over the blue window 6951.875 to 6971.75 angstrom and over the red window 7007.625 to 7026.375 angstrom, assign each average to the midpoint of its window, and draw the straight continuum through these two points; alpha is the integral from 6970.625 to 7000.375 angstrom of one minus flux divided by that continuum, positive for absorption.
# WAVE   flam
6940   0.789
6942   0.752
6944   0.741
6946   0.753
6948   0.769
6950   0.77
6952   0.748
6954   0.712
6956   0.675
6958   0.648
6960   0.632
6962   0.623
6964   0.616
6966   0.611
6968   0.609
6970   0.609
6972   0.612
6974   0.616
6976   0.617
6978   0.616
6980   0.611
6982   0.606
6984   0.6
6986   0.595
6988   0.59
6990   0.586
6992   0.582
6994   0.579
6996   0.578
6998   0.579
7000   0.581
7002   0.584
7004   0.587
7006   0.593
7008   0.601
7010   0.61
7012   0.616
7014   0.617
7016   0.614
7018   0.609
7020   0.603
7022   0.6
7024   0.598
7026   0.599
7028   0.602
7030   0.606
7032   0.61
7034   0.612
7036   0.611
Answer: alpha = 1.4 angstrom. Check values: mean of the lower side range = 0.643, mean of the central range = 0.597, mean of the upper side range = 0.607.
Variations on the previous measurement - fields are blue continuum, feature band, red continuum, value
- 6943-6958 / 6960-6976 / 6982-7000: 1.29 angstrom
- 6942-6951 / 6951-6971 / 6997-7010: 1.88 angstrom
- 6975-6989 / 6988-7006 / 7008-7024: 0.70 angstrom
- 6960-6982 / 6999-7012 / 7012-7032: 0.31 angstrom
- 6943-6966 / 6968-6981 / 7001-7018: 0.95 angstrom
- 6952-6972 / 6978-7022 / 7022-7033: 1.57 angstrom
